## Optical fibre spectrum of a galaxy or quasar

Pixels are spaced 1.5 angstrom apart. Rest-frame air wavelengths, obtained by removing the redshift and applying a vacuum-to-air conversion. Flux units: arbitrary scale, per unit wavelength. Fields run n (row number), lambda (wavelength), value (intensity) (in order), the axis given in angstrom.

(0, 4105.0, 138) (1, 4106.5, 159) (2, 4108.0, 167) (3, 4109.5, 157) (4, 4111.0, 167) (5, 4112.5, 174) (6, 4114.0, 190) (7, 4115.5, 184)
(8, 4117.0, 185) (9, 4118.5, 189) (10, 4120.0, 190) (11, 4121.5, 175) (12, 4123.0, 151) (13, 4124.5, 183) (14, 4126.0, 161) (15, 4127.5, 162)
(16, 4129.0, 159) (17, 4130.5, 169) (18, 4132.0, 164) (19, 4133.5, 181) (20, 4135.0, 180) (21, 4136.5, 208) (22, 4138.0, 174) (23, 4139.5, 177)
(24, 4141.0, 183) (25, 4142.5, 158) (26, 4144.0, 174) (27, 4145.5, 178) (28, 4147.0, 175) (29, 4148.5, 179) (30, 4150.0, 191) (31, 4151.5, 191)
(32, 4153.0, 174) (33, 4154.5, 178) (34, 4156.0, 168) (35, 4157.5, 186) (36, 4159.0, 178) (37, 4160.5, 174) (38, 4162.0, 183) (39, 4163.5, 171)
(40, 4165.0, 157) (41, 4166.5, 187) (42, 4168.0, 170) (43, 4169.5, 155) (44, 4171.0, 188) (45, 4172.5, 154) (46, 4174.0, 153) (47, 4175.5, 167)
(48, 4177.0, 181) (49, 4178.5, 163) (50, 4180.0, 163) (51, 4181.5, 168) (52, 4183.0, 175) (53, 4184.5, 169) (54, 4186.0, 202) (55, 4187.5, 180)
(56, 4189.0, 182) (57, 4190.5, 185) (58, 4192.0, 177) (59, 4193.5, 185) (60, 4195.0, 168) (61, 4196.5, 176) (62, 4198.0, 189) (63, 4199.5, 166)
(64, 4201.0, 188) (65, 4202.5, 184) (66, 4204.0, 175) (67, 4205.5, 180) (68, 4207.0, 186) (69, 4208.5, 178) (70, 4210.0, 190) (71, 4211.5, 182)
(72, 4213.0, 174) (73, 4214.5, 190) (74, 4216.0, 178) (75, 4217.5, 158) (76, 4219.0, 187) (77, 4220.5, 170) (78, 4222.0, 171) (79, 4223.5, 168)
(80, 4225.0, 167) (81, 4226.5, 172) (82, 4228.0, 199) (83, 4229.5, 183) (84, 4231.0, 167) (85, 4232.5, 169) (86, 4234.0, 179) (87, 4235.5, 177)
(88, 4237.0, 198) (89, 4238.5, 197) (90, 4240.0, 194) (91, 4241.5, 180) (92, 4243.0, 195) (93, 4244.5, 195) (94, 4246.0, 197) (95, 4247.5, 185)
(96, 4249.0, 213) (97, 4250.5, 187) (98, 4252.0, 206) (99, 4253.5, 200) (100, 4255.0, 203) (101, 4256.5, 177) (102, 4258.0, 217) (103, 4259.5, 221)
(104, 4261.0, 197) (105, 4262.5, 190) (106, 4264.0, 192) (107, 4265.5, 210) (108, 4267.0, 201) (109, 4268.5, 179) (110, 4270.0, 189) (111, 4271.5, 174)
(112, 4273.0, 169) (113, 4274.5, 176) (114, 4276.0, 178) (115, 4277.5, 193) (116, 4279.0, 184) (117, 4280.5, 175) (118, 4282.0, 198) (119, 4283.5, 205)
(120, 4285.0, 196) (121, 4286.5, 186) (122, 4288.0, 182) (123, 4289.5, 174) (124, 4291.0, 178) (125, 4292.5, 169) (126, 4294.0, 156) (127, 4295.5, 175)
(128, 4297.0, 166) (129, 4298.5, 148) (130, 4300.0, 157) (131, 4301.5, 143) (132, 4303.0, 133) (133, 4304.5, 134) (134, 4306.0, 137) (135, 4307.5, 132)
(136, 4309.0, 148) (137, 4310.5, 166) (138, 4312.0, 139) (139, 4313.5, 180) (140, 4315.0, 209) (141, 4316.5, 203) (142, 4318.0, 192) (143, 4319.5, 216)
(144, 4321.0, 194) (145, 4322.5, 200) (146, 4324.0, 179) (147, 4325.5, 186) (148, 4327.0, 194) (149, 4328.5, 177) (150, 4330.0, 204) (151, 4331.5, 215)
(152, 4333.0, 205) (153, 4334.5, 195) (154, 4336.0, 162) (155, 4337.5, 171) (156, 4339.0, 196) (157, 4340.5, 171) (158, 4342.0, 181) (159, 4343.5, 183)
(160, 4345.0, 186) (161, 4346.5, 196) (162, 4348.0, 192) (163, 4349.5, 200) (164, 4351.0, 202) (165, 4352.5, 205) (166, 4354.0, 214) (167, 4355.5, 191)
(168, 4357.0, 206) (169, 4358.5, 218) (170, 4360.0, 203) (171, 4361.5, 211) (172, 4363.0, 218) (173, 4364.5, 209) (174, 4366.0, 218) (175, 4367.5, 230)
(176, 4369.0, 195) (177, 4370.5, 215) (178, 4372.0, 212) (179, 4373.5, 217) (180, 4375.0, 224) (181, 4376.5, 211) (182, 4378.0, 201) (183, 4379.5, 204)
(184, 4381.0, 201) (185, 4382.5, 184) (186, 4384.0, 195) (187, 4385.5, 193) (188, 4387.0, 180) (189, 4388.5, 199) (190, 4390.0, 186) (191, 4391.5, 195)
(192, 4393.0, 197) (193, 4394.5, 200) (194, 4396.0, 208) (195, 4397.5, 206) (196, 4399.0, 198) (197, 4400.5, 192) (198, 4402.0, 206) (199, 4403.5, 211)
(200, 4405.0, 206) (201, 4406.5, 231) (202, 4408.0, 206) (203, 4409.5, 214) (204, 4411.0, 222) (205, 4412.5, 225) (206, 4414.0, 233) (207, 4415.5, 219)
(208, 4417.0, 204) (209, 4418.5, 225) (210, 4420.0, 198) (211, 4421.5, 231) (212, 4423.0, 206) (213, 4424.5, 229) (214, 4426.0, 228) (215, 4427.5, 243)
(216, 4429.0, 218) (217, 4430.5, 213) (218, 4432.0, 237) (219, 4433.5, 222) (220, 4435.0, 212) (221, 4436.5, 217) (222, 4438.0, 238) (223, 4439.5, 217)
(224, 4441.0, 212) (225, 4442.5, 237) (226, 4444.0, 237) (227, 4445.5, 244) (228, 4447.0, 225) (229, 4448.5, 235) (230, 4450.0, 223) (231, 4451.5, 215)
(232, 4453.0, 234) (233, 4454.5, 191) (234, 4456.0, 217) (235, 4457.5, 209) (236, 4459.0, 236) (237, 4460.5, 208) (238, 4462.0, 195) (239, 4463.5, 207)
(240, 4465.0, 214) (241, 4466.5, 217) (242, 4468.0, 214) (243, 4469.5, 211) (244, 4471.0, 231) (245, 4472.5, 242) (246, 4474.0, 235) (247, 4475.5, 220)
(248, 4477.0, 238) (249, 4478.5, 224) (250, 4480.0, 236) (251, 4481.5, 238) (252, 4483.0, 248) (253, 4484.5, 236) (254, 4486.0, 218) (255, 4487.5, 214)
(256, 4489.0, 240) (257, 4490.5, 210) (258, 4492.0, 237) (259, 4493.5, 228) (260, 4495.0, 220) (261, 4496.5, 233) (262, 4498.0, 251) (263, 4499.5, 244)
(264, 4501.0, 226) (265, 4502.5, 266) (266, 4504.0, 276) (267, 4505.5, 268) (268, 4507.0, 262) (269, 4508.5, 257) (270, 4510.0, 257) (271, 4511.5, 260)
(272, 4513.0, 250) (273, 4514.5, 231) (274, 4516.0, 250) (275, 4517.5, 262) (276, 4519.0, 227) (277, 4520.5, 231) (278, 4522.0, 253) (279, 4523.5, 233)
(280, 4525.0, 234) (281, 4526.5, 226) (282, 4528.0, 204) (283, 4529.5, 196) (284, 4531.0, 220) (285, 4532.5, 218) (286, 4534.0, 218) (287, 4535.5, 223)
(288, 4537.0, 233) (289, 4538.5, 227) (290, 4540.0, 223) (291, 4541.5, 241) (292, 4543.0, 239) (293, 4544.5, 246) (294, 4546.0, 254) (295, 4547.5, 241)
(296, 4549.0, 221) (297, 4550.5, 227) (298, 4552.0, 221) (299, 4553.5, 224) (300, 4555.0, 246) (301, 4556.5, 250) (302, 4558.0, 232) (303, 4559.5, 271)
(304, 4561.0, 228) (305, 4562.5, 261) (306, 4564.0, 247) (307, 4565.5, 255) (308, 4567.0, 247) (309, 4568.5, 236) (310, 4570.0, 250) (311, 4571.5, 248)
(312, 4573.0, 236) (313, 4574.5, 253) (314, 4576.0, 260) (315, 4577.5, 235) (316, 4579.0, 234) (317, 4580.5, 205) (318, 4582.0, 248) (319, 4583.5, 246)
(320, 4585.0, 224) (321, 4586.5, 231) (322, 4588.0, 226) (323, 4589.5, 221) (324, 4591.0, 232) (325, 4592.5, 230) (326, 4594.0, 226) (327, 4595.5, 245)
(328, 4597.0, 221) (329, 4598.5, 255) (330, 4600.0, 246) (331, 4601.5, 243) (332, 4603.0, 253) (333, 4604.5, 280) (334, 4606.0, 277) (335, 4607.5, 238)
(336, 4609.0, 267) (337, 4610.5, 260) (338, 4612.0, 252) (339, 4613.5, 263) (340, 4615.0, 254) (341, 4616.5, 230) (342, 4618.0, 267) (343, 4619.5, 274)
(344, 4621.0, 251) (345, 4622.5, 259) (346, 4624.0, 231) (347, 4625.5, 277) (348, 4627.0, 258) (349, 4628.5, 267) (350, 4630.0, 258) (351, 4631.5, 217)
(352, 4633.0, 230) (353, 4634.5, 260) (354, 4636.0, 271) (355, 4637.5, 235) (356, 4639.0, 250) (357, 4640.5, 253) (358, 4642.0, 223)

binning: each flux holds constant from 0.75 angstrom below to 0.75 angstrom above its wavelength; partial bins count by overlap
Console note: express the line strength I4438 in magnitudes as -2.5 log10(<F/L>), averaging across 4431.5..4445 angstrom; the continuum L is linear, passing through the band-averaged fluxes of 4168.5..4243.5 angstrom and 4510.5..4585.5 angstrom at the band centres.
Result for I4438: -0.04 mag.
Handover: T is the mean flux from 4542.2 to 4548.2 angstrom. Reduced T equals 245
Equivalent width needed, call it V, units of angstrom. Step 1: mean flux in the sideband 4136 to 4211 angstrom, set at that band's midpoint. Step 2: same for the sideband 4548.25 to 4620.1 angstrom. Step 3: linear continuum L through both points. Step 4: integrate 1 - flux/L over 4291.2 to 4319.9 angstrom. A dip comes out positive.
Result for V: 5.1 angstrom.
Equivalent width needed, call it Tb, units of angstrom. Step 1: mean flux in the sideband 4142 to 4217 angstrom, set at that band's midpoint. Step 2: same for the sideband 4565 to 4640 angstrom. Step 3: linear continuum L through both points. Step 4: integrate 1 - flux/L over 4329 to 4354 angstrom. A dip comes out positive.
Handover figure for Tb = 1.39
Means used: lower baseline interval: 176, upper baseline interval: 247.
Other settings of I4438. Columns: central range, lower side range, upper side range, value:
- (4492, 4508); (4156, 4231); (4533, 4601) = -0.09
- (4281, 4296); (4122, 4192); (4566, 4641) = 0.08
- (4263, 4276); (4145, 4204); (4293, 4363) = -0.04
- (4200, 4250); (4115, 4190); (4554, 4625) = 0.02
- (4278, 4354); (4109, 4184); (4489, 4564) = 0.13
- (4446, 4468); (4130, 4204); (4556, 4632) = 0.04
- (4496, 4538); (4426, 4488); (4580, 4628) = -0.03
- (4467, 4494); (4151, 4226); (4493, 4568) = 0.01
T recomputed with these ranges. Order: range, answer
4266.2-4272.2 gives 186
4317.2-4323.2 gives 201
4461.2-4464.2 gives 201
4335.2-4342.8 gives 176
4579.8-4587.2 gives 231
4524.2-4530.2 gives 215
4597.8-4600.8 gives 250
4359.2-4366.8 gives 212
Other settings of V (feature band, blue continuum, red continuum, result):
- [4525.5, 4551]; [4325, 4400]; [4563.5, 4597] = 0.4 angstrom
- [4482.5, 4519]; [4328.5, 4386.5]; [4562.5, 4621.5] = -2.4 angstrom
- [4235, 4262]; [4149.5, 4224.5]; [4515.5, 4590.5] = -1.5 angstrom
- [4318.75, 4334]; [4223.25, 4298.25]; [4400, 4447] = 0.3 angstrom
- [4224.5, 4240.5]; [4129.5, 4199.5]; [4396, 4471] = 0.4 angstrom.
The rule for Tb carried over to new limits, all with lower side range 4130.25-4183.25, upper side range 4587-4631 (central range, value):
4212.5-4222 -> 0.45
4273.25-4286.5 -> 0.52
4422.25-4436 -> -0.19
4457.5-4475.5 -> 0.60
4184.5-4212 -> -0.03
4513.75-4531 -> 0.33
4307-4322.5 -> 1.64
